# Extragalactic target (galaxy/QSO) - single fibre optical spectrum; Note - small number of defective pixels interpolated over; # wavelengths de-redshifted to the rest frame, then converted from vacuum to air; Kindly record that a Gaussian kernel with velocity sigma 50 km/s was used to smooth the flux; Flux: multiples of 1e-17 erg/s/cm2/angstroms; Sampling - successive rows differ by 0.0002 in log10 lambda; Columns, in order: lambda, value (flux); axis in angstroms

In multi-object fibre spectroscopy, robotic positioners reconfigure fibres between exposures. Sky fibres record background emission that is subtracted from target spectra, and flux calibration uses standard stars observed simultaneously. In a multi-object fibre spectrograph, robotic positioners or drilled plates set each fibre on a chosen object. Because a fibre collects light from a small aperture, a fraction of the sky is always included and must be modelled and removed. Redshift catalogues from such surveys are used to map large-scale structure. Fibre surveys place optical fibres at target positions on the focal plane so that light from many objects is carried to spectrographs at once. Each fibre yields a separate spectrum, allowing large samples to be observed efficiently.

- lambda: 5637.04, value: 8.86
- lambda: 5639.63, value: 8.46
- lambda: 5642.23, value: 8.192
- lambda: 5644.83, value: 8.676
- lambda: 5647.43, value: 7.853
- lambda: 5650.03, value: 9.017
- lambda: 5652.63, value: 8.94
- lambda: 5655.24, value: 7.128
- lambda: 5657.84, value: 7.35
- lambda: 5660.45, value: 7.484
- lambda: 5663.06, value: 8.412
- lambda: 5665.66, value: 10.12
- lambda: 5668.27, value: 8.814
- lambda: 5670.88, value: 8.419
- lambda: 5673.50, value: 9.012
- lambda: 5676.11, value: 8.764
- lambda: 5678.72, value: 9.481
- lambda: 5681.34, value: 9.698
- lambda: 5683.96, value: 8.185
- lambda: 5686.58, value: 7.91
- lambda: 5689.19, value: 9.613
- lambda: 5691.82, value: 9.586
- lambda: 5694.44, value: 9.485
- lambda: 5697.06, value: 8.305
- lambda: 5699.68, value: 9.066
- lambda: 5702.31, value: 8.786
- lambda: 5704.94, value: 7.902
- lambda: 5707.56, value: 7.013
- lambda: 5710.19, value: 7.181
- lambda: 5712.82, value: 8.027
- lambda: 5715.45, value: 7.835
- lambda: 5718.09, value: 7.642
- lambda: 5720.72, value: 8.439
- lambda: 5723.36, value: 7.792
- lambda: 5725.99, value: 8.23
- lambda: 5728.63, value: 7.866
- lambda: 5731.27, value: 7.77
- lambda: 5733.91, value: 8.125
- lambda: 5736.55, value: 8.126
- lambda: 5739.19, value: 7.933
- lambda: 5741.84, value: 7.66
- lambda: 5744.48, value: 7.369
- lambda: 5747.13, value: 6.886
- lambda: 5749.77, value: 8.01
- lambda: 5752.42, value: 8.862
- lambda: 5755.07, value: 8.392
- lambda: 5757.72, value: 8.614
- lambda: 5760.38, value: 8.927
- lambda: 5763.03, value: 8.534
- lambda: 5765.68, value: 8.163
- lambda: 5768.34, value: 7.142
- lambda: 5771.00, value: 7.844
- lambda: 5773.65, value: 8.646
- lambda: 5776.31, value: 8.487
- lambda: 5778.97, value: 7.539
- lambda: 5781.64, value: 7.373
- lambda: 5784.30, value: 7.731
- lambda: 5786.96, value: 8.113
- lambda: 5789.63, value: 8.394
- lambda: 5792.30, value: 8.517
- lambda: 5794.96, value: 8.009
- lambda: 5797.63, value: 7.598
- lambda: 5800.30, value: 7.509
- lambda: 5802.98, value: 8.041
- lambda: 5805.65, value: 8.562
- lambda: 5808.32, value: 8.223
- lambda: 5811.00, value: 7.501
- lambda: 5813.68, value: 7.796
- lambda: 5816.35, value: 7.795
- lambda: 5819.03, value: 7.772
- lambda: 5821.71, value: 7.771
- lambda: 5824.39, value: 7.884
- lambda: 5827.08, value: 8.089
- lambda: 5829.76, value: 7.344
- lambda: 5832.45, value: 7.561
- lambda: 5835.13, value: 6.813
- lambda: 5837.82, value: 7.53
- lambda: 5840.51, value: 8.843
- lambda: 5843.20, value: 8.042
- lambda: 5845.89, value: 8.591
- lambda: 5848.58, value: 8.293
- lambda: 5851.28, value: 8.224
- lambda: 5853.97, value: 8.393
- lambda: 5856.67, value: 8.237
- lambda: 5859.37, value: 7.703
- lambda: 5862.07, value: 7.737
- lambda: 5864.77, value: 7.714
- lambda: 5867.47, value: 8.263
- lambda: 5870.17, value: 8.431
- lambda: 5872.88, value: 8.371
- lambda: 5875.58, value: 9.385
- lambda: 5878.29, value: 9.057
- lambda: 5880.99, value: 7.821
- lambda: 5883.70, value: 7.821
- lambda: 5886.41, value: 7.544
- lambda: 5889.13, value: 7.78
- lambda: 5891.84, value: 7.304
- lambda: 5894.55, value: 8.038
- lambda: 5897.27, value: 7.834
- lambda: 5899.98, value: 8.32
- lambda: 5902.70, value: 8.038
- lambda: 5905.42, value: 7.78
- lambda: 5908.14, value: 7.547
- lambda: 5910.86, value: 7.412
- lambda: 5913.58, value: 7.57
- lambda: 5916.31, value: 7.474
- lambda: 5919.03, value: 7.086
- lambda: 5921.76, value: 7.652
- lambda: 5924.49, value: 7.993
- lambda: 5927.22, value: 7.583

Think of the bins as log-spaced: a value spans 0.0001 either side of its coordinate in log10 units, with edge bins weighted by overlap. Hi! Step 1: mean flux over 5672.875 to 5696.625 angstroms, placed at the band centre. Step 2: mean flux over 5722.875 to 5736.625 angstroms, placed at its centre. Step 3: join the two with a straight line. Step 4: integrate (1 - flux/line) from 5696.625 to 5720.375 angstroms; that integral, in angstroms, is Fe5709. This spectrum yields 1.4 angstroms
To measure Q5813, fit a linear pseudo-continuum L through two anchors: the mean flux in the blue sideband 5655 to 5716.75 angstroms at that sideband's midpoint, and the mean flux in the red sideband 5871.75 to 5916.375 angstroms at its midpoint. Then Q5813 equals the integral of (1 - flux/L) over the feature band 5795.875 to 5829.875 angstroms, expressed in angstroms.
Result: 1.3 angstroms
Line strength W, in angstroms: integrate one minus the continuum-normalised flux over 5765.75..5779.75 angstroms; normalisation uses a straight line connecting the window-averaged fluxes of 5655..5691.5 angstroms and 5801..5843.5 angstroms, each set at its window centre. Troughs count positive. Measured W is 0.3 angstroms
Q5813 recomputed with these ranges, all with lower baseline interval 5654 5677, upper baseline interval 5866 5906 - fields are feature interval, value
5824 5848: 0.93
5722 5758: 1.49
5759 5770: 0.12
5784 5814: 0.78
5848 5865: 0.22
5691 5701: -0.88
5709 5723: 0.84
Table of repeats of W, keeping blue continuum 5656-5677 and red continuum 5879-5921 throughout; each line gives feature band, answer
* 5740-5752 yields 0.92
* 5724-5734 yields 0.39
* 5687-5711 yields -0.44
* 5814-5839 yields 1.06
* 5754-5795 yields -0.07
